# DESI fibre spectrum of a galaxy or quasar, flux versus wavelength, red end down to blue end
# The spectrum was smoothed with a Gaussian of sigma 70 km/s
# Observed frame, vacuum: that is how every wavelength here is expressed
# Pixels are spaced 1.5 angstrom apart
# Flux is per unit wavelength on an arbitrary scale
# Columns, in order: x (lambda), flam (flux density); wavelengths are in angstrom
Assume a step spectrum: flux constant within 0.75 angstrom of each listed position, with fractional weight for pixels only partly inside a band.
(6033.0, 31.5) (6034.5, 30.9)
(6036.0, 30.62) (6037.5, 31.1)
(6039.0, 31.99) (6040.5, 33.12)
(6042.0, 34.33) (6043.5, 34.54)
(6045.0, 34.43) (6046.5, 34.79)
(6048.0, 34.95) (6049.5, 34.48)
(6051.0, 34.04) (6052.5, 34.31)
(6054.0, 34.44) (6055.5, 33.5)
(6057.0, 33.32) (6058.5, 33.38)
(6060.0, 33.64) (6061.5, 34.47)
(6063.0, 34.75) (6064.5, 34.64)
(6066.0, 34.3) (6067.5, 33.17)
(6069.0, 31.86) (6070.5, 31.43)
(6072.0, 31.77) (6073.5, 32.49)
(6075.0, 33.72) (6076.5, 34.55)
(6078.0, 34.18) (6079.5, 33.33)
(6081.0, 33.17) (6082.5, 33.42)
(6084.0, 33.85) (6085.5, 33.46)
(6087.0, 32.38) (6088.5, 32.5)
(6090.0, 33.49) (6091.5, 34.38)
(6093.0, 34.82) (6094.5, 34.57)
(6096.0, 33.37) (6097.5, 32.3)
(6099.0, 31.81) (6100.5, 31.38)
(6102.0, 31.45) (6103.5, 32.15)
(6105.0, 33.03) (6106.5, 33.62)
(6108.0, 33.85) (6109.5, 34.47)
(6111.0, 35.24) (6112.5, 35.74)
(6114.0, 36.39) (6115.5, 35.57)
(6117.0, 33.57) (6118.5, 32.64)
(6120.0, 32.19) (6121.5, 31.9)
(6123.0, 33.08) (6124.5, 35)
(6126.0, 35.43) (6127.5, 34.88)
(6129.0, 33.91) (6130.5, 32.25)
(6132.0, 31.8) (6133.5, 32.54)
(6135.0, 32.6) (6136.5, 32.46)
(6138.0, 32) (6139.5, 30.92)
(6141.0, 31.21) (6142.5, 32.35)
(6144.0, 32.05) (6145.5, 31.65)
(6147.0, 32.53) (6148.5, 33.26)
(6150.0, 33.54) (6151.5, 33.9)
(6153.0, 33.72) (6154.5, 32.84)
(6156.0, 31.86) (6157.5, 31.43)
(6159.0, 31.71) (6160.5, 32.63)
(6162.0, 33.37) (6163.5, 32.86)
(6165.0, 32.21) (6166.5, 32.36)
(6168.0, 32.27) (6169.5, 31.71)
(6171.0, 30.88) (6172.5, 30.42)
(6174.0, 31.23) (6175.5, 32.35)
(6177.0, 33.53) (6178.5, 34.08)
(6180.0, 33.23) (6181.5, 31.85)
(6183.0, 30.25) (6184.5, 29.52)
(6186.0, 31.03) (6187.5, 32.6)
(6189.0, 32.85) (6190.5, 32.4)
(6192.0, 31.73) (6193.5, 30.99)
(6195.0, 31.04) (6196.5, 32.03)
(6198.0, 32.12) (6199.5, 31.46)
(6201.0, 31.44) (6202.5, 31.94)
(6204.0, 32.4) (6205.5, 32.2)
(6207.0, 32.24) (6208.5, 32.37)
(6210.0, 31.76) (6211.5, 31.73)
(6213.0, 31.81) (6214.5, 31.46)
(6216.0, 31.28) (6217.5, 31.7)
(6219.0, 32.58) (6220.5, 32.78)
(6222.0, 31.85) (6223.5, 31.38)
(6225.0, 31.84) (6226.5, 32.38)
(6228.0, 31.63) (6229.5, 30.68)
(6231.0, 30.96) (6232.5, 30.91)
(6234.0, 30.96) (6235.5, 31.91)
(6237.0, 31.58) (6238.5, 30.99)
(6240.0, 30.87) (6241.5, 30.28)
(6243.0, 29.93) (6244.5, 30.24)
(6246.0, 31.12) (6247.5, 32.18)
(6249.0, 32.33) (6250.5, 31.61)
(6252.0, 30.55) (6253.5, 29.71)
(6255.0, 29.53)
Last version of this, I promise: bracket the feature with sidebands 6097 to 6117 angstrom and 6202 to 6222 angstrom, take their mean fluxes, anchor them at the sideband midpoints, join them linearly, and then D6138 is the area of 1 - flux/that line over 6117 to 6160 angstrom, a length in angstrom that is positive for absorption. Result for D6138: 0.6 angstrom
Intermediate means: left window 33.6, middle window 32.7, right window 32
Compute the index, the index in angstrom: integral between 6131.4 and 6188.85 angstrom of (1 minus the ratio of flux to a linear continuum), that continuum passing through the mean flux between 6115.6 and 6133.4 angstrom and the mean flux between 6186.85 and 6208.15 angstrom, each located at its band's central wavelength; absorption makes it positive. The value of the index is 0.9 angstrom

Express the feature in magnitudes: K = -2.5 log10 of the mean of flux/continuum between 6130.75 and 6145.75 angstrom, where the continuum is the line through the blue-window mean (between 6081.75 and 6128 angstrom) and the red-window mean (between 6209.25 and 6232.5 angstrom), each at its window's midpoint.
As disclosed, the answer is 0.04 mag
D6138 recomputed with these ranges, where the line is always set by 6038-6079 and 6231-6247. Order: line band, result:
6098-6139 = -0.7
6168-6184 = 0.0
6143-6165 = -0.3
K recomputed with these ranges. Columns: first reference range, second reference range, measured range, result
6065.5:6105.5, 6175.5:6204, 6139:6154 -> -0.01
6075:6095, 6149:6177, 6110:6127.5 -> -0.04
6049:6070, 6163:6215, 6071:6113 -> 0.00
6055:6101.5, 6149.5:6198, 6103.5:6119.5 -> -0.04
